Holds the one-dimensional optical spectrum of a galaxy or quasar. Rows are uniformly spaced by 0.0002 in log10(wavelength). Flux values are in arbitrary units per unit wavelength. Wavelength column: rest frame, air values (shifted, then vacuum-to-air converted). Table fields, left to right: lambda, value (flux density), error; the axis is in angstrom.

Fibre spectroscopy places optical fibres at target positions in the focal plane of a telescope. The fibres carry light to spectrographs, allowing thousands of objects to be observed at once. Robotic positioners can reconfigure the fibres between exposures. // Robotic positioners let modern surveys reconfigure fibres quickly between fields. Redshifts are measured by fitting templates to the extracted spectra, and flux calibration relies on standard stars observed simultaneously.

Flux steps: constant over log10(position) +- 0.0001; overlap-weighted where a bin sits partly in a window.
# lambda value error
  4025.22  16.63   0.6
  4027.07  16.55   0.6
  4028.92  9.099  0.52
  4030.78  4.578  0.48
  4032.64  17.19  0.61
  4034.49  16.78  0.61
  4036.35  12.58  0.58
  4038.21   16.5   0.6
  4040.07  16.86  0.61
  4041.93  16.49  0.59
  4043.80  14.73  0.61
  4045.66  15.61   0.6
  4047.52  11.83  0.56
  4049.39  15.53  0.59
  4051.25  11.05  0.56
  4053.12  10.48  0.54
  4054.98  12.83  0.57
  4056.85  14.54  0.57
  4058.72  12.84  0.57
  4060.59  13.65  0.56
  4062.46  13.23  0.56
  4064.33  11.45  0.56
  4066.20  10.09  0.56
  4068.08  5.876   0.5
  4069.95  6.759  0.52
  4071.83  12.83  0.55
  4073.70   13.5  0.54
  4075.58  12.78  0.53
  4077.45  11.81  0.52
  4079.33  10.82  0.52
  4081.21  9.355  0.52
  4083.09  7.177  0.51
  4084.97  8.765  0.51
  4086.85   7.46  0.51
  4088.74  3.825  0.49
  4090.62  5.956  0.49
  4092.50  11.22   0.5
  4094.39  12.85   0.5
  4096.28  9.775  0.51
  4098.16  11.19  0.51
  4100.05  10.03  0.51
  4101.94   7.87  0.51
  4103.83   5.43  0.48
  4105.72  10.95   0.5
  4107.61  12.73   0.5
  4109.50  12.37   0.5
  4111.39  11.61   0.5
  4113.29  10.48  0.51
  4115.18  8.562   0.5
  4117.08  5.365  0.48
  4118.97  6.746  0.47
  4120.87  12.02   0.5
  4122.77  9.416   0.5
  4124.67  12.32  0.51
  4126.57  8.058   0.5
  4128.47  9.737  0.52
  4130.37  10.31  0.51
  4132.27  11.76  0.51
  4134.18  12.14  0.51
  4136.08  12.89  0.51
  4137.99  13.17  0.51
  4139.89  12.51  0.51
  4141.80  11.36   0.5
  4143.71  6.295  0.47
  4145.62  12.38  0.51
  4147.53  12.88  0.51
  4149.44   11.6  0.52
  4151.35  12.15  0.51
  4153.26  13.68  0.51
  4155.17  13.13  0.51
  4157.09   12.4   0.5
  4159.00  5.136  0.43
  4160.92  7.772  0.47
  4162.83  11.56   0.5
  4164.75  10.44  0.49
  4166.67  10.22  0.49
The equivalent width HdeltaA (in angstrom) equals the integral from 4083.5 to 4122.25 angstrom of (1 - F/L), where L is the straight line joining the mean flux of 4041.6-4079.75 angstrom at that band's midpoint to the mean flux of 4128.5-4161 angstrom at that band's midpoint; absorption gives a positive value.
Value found 8.4 angstrom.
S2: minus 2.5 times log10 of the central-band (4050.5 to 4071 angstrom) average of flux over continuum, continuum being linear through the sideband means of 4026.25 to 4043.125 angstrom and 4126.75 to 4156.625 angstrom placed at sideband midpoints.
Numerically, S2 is 0.21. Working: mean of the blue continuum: 14.1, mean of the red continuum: 11.6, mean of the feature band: 11.2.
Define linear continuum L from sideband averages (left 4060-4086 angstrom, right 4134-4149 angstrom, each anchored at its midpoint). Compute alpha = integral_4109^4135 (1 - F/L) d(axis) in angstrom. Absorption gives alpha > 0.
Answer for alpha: 3.1 angstrom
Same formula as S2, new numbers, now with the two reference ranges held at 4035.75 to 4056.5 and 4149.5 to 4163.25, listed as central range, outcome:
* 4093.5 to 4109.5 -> 0.21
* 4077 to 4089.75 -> 0.49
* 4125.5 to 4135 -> 0.12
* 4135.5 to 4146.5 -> -0.01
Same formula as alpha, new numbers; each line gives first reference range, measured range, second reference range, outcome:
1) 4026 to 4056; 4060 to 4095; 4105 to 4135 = 6.5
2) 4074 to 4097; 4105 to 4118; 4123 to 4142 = 0.2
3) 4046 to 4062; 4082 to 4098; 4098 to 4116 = 3.6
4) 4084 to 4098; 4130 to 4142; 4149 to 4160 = -1.8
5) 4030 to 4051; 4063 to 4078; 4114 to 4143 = 2.7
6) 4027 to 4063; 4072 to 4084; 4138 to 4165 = 1.7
